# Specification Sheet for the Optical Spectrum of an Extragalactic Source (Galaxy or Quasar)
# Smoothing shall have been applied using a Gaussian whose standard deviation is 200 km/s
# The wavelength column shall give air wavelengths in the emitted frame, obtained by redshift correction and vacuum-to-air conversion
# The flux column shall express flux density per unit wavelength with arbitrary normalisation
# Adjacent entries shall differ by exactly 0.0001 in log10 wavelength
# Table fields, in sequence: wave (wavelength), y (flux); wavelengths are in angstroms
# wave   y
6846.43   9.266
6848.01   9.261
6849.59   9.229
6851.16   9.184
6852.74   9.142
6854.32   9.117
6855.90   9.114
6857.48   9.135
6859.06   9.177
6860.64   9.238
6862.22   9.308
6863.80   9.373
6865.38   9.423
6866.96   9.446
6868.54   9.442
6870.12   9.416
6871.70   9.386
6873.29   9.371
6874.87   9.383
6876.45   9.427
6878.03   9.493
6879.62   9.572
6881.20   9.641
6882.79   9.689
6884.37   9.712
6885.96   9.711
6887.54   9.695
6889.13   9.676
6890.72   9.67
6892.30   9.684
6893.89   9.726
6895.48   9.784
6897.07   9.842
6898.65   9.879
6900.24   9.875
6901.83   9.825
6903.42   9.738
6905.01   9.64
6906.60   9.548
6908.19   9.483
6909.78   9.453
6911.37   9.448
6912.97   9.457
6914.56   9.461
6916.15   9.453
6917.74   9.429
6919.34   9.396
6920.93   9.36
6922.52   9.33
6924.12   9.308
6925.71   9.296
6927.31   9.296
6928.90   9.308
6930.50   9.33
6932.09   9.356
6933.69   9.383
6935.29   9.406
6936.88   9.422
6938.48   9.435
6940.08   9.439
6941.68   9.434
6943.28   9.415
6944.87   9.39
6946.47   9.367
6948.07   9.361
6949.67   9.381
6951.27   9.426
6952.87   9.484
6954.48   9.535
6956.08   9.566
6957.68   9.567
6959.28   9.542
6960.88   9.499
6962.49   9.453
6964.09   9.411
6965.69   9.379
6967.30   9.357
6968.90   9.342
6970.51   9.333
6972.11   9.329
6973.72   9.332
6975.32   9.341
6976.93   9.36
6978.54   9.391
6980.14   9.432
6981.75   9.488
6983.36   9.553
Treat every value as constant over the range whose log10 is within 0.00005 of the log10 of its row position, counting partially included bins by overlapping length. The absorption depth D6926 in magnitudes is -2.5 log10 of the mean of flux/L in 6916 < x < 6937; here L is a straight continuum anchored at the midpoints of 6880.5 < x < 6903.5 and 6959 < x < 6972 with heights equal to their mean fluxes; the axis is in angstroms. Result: 0.026 mag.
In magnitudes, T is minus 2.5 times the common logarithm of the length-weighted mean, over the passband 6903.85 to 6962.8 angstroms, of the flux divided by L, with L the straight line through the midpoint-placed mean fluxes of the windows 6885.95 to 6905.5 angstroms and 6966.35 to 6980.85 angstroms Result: 0.02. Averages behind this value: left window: 9.75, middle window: 9.43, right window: 9.36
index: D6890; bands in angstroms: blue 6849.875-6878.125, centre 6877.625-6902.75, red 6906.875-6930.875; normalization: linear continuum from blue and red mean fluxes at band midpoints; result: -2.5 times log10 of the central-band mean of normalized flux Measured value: -0.04 mag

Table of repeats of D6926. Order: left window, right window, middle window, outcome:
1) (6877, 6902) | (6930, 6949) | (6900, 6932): 0.010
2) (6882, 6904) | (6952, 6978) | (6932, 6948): 0.015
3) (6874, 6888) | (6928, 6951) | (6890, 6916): -0.015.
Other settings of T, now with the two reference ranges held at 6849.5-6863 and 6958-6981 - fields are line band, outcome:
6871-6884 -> -0.03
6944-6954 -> -0.01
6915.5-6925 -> -0.01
